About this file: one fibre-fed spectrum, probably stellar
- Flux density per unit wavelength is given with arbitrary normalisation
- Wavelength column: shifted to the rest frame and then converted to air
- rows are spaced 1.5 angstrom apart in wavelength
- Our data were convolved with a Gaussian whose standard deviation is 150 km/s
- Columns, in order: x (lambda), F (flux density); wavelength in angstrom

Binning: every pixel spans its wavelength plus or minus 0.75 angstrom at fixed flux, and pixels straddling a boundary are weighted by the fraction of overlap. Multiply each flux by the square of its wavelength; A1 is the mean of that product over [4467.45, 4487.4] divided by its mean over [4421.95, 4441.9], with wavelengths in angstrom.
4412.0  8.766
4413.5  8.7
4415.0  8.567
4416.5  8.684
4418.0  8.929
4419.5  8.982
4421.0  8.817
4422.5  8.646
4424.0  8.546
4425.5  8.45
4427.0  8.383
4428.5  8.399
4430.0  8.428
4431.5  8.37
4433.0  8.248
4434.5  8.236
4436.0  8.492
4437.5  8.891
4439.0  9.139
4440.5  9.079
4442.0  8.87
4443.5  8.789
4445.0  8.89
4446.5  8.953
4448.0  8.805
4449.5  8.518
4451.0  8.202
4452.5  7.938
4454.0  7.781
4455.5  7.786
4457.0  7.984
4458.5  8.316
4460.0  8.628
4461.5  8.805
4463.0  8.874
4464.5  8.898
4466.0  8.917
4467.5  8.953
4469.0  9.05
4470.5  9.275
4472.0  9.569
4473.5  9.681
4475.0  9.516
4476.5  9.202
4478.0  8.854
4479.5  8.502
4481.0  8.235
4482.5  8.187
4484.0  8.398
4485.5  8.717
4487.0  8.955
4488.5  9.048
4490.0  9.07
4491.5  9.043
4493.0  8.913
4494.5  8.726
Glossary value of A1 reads 1.1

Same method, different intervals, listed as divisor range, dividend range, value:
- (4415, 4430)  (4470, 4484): 1.06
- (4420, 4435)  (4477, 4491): 1.05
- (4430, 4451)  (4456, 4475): 1.04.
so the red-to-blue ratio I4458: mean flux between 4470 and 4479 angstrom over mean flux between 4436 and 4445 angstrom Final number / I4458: 1.05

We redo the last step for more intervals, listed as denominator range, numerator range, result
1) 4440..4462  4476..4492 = 1.03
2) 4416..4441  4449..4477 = 1.01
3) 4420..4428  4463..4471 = 1.05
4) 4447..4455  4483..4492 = 1.07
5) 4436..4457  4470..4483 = 1.05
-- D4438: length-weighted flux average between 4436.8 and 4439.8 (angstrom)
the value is 9.02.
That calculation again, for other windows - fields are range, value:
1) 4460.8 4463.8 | 8.84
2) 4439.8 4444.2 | 8.91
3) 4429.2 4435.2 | 8.32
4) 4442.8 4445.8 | 8.84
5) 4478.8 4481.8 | 8.36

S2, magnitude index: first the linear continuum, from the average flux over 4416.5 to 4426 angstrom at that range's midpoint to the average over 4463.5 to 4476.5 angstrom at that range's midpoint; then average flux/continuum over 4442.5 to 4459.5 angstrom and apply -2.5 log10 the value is 0.08 mag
